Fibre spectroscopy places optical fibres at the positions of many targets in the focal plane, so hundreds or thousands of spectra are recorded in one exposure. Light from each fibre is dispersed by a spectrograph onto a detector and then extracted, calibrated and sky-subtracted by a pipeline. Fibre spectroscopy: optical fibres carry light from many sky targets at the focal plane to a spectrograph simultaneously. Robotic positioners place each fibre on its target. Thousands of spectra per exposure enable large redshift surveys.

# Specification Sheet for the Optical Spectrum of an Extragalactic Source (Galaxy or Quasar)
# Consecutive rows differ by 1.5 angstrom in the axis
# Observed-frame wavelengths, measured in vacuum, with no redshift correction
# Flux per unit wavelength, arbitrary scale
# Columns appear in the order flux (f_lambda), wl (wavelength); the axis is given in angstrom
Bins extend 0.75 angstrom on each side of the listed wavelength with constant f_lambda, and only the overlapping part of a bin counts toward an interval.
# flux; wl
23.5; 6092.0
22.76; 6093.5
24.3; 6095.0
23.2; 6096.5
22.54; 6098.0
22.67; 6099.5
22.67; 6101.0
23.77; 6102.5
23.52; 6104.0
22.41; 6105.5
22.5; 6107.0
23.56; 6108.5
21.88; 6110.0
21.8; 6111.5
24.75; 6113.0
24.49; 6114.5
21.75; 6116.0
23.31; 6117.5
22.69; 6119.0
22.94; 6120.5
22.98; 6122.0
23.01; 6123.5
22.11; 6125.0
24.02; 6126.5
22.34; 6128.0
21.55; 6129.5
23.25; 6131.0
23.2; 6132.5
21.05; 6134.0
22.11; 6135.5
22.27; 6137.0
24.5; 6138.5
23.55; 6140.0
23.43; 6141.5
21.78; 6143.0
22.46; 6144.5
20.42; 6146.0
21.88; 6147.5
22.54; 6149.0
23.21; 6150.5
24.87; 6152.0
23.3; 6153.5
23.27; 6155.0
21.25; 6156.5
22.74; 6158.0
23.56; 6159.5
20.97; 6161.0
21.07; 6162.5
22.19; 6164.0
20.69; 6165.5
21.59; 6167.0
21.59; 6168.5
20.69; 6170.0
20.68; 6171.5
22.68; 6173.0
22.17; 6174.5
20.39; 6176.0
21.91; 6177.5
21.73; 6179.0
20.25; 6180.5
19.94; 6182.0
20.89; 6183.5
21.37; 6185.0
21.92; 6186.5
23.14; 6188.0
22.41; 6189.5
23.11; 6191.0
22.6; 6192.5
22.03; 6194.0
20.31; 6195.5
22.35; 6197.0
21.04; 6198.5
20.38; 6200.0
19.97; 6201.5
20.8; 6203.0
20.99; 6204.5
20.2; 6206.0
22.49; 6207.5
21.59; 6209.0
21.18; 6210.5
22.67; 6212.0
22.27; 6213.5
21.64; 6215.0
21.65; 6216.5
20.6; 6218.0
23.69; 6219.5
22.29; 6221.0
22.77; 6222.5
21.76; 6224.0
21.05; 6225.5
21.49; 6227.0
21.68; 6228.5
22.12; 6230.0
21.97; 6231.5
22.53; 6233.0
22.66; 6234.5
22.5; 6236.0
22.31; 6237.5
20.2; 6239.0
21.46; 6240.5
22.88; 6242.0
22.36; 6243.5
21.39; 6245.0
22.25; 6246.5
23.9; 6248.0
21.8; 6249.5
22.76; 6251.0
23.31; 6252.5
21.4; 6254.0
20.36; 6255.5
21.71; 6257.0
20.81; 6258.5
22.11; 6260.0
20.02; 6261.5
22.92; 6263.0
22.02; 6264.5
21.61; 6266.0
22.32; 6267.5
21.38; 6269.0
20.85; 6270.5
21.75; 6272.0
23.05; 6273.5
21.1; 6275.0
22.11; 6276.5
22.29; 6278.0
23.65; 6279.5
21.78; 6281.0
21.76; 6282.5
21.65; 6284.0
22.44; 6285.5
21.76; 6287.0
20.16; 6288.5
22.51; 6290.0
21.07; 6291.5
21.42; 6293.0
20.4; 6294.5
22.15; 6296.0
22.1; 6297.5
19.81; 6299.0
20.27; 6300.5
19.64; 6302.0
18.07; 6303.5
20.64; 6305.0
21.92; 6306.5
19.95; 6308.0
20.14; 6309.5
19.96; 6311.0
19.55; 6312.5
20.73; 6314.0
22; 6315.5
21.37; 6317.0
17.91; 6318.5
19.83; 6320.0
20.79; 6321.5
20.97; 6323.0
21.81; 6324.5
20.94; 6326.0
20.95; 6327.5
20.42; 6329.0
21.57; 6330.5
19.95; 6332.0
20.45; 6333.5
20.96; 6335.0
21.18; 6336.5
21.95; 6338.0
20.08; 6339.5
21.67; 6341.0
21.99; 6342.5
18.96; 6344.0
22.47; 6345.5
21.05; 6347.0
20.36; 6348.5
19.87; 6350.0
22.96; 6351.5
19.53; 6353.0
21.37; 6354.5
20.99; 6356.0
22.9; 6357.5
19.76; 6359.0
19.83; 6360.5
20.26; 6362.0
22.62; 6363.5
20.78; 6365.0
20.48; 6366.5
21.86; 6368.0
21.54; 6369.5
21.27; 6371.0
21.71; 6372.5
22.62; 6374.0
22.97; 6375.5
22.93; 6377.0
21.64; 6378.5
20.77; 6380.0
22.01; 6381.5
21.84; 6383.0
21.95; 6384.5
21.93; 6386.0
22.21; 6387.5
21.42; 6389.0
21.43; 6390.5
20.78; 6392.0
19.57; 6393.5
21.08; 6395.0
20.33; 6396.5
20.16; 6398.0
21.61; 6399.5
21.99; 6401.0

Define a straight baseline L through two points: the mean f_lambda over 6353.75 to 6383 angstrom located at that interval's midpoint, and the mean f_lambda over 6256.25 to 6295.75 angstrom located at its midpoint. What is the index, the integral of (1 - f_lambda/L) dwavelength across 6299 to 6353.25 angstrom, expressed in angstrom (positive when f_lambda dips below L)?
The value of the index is 2.4 angstrom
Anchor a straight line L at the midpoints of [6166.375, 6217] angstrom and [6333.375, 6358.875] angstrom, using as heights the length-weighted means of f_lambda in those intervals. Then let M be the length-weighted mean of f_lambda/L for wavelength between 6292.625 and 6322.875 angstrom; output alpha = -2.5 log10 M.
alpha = 0.04 mag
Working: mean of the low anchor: 21.5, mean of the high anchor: 21.1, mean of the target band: 20.4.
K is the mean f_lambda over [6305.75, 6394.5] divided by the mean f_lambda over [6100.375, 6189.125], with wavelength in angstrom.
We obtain 0.9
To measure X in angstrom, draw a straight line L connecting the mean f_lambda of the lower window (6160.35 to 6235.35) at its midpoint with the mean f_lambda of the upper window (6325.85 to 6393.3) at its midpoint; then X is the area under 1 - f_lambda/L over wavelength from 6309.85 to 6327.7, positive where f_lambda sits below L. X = 0.7 angstrom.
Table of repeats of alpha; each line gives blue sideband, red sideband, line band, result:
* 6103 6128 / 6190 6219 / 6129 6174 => 0.005 mag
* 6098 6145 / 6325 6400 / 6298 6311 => 0.079 mag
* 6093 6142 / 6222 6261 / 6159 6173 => 0.053 mag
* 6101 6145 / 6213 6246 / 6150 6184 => 0.034 mag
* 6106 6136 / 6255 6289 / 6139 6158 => -0.005 mag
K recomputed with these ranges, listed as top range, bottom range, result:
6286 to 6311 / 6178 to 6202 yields 0.97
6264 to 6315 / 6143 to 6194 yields 0.97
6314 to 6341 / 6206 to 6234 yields 0.95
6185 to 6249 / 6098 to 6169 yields 0.97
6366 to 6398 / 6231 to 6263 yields 0.98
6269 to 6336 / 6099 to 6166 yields 0.93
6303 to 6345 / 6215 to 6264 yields 0.94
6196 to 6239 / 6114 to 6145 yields 0.95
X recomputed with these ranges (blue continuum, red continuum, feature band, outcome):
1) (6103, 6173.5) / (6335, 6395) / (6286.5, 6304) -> 0.7 angstrom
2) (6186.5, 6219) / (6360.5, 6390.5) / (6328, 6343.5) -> 0.5 angstrom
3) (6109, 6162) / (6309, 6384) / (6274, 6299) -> -0.2 angstrom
